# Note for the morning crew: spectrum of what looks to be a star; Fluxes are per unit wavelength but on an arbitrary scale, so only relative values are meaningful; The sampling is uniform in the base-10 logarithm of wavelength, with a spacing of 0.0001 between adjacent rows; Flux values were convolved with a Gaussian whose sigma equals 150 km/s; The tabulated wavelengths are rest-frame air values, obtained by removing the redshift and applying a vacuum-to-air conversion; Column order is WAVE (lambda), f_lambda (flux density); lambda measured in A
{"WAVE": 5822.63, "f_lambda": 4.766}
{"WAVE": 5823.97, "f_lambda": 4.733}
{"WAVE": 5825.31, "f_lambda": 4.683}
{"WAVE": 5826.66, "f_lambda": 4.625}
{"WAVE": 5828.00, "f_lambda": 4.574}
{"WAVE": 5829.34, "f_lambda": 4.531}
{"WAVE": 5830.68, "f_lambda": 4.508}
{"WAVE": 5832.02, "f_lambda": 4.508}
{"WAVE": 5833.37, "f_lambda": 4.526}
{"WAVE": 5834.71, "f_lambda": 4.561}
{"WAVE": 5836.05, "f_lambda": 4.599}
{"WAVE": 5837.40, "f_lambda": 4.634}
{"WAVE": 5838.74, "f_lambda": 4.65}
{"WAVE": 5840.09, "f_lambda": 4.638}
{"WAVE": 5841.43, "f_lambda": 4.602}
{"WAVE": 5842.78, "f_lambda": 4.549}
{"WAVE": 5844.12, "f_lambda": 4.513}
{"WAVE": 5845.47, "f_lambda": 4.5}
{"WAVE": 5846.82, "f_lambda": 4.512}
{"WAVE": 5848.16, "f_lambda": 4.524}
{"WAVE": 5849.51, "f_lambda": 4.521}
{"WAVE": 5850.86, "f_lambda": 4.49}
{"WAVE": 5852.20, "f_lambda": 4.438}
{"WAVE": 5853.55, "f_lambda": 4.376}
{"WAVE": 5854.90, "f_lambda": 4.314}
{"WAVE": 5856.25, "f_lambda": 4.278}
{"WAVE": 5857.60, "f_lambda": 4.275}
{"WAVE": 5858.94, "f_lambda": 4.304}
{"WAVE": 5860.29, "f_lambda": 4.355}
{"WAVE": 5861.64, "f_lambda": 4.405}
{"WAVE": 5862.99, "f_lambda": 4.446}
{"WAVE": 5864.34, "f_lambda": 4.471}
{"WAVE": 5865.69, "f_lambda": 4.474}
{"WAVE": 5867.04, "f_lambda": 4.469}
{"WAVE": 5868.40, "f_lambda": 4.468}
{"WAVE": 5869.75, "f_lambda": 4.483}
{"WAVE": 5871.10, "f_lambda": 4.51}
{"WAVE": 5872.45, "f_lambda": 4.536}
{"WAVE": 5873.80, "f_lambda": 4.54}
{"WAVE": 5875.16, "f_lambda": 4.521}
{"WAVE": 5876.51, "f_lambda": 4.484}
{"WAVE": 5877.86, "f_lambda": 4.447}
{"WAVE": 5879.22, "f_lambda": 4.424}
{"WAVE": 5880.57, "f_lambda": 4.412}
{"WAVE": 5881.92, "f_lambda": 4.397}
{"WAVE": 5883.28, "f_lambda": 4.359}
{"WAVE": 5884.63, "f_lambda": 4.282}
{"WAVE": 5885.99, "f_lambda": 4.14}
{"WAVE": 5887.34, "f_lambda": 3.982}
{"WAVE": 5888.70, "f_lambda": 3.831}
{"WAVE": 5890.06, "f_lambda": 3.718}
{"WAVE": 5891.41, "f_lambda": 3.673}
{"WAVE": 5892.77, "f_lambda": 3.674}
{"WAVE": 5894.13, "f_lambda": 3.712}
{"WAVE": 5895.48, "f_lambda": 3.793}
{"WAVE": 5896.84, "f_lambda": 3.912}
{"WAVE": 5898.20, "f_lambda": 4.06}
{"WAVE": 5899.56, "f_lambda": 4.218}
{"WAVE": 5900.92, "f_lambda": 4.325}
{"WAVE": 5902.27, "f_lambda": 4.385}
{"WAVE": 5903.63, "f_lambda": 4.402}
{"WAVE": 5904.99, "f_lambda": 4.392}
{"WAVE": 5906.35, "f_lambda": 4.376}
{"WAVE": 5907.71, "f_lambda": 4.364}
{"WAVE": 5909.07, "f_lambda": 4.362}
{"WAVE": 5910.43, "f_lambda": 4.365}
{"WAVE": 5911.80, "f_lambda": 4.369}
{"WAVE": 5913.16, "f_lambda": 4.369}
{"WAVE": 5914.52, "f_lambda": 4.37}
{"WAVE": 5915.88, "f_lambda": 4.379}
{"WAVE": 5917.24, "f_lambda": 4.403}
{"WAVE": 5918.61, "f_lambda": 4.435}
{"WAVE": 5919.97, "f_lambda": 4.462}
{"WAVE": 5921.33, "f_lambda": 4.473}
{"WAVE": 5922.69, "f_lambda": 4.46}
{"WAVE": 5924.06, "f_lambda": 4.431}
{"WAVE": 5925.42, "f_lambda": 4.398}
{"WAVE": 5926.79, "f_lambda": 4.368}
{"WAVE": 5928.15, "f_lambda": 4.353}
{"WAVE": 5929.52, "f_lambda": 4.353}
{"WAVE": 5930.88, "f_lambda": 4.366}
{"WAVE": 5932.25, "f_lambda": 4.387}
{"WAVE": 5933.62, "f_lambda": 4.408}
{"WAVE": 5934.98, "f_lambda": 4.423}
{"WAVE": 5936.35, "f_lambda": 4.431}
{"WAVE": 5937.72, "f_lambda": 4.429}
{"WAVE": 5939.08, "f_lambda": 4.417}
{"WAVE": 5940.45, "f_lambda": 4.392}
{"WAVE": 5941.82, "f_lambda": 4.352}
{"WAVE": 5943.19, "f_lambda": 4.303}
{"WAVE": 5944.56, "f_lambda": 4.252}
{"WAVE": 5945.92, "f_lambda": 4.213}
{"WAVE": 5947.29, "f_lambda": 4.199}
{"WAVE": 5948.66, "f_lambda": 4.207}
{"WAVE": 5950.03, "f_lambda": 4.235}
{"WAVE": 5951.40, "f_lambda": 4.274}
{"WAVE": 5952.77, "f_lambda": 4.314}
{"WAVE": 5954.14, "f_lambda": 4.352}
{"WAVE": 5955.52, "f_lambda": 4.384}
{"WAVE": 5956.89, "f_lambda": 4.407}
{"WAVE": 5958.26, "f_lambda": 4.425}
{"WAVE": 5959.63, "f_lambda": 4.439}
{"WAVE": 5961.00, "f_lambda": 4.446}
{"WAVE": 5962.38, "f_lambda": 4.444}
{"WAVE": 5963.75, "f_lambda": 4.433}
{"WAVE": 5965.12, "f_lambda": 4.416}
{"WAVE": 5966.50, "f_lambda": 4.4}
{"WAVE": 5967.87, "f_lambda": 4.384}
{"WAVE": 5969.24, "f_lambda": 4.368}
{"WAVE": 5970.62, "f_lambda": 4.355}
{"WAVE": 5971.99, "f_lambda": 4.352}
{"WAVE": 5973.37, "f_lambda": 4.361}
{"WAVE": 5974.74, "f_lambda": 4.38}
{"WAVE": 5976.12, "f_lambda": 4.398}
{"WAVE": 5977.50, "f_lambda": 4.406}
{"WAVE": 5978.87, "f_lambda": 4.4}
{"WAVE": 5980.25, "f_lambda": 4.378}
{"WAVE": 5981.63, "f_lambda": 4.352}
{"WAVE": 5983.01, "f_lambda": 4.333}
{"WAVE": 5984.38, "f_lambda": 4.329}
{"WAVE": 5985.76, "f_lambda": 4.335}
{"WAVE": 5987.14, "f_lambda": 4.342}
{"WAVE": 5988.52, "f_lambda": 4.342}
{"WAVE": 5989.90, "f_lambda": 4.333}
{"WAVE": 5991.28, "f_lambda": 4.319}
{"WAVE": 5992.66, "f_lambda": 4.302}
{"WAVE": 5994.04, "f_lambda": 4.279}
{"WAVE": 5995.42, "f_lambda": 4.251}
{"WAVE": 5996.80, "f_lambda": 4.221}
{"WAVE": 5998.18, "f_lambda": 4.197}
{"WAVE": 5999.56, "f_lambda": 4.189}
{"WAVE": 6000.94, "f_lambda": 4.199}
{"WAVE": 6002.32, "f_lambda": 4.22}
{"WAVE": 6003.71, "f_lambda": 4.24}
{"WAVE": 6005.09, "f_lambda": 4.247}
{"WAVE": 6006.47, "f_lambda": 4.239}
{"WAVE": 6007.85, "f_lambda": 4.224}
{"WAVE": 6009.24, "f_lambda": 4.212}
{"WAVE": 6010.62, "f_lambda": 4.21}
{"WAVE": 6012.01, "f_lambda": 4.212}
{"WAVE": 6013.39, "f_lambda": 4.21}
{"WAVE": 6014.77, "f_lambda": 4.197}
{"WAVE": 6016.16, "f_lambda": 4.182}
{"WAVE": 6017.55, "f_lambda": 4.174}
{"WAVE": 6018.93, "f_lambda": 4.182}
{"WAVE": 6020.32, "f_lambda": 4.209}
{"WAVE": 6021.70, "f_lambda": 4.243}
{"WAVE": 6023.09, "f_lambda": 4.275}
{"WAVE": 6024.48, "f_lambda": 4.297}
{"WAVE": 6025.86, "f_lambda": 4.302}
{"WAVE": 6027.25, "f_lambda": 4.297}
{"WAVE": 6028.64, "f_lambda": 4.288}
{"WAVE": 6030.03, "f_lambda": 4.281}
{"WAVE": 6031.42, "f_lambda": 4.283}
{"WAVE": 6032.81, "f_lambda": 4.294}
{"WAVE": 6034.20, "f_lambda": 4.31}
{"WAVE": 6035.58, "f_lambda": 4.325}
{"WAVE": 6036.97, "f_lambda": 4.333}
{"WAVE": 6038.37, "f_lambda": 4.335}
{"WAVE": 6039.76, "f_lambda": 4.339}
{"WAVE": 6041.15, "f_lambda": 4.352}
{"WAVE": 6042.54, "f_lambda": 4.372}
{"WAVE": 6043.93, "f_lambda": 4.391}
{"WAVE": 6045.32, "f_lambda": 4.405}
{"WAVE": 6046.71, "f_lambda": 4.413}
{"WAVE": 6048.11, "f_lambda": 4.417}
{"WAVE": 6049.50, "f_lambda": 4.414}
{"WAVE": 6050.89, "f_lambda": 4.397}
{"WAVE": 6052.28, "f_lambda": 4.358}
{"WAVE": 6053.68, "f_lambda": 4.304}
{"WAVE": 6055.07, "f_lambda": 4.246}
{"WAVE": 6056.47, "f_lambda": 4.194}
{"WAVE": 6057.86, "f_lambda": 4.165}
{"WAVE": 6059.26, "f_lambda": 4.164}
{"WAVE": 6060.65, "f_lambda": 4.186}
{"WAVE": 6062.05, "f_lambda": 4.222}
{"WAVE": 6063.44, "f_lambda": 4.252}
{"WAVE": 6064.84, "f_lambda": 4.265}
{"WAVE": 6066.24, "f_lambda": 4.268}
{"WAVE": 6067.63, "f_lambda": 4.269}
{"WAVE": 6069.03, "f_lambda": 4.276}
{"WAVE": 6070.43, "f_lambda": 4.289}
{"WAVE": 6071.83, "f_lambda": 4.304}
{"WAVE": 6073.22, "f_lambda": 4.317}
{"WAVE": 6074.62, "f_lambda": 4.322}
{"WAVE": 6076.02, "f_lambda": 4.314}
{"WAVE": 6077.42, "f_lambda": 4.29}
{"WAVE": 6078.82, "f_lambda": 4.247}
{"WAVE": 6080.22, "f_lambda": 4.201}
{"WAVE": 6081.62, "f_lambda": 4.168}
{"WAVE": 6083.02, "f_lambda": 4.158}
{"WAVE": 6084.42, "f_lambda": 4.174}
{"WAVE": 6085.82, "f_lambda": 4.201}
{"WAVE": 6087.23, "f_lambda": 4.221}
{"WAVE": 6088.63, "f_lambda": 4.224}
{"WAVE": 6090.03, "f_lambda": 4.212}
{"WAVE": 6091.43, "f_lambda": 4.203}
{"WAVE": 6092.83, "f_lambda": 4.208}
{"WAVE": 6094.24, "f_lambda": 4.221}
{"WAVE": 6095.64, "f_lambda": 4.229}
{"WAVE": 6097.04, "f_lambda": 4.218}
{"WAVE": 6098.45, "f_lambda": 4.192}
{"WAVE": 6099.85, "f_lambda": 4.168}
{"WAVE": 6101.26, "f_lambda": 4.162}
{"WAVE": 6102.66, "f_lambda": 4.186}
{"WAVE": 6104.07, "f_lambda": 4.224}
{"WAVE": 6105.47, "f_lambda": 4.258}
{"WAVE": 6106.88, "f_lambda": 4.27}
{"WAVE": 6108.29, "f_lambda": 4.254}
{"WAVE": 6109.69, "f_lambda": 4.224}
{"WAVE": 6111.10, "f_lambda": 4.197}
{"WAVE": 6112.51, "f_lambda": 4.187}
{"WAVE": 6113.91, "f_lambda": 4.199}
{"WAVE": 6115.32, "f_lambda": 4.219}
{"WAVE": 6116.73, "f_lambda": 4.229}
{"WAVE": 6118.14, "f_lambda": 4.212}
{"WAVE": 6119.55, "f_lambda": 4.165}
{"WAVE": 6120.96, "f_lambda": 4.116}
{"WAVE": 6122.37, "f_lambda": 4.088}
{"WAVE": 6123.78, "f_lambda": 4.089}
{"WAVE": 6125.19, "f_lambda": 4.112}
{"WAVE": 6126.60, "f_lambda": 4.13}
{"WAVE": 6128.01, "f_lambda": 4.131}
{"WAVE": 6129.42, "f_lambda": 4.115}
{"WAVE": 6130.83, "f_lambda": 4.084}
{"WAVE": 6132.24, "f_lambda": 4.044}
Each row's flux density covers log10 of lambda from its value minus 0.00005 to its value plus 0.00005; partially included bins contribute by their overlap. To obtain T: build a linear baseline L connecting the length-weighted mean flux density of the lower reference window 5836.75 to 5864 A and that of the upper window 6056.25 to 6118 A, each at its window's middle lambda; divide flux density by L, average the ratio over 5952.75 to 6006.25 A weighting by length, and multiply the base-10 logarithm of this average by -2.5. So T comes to 0.00 mag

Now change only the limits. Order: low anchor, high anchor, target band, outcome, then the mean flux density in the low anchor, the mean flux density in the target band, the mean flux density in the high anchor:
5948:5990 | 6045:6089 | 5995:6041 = 0.017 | 4.37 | 4.25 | 4.27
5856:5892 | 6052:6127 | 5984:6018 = 0.004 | 4.32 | 4.25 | 4.22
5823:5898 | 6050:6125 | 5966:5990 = -0.016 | 4.38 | 4.36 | 4.22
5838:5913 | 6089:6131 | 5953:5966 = -0.033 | 4.33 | 4.41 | 4.19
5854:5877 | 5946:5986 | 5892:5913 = 0.056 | 4.43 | 4.18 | 4.36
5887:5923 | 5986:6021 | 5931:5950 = -0.032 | 4.19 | 4.34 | 4.24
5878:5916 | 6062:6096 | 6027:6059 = -0.024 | 4.18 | 4.32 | 4.24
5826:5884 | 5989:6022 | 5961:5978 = -0.025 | 4.48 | 4.39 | 4.23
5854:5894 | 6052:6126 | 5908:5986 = -0.027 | 4.29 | 4.37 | 4.22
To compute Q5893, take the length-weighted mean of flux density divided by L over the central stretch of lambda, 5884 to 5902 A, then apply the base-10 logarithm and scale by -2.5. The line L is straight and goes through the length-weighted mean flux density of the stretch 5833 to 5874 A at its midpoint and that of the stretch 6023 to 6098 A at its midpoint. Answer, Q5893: 0.126 mag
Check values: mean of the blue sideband 4.48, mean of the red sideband 4.28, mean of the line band 3.96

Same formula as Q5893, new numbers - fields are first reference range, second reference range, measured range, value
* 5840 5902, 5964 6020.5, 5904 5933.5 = -0.02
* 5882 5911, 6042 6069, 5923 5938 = -0.06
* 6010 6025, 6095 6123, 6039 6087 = -0.02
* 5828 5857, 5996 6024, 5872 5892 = 0.05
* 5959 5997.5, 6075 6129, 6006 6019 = 0.03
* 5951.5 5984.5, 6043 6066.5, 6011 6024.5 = 0.03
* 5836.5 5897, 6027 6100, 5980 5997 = 0.00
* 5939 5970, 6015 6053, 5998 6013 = 0.03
